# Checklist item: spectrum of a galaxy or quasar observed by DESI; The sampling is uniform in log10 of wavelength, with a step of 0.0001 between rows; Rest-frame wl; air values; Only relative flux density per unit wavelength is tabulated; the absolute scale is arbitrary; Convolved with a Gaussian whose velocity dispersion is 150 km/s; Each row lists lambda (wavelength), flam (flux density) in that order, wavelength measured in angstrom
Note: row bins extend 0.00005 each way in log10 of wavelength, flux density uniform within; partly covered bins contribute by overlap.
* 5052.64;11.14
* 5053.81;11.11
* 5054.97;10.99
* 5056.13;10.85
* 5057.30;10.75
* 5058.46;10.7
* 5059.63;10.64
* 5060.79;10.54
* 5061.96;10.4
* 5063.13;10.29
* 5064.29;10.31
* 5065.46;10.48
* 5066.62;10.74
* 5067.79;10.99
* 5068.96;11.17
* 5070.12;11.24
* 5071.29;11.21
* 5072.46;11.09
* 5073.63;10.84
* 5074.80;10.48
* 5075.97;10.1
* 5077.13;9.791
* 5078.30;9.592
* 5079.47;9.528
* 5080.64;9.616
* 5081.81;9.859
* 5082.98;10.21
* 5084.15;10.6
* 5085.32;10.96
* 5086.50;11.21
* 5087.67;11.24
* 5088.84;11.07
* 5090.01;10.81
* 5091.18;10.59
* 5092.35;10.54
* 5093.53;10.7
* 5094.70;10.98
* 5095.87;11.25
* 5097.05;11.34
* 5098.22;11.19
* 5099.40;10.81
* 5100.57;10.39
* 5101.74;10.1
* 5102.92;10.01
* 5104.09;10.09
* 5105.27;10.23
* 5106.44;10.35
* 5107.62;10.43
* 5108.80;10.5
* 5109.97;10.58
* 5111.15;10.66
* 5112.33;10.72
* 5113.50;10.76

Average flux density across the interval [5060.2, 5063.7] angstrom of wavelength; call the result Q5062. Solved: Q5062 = 10.4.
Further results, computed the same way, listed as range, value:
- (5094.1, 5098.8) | 11.2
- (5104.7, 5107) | 10.3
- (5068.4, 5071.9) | 11.2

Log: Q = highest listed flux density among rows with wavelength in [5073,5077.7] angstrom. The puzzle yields 10.84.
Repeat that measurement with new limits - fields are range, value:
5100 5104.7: 10.39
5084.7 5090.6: 11.24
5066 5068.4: 10.99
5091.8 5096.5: 11.25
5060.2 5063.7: 10.54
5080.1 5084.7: 10.6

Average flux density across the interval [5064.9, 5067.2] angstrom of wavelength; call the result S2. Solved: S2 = 10.6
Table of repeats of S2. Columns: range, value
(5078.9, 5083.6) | 9.81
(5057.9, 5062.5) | 10.6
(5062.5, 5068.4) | 10.6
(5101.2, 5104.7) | 10.1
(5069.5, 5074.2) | 11.1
